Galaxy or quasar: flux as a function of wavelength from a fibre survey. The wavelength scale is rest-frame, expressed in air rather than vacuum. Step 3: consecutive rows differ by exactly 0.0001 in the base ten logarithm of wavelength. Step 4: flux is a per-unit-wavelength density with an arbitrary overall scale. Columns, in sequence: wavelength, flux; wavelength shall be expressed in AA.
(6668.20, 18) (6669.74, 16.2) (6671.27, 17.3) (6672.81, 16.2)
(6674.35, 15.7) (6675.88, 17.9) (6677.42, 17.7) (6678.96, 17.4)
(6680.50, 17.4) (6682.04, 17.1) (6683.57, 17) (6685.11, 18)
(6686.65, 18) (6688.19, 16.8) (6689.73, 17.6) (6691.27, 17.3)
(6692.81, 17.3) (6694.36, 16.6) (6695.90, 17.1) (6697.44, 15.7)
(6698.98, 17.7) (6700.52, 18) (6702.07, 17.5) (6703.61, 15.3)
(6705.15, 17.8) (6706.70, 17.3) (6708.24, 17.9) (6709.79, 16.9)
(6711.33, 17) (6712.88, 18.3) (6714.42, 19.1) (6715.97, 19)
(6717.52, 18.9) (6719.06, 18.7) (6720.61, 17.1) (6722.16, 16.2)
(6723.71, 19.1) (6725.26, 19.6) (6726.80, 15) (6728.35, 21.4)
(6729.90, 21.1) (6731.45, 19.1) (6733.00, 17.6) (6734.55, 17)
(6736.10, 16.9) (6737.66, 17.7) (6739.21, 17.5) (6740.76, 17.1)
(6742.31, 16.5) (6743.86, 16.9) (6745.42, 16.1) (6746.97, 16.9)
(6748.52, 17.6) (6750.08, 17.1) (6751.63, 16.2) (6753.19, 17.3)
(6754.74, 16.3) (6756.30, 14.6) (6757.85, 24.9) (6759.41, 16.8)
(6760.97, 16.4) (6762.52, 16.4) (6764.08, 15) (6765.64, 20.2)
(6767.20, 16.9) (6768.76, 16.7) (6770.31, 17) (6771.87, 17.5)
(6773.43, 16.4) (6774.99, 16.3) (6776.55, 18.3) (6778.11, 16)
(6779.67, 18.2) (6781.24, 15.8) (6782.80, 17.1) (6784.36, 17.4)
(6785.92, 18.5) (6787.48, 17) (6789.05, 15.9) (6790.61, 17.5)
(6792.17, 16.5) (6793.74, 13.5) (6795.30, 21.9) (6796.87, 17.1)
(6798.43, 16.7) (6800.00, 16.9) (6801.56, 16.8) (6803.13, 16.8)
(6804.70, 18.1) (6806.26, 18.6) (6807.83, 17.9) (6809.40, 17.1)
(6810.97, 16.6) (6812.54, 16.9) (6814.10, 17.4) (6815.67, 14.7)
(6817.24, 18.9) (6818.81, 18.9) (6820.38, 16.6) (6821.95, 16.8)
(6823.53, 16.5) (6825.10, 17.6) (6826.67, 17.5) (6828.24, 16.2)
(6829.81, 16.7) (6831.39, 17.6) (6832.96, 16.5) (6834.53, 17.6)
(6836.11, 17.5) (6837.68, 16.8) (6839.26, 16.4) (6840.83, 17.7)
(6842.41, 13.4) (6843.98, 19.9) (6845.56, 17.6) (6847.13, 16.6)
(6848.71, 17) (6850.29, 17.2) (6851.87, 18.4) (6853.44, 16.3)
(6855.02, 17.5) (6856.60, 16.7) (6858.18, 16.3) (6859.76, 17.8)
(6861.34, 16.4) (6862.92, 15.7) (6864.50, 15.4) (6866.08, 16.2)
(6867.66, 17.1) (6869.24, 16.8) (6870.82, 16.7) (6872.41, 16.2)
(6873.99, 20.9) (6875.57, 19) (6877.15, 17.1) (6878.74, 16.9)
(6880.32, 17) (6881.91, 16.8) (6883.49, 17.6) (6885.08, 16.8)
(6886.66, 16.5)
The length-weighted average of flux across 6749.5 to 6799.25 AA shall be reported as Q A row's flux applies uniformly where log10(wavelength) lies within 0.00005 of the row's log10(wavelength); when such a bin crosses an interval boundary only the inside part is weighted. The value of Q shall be 17.2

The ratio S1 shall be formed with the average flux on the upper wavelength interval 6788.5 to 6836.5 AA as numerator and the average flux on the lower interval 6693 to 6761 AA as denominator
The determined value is 0.97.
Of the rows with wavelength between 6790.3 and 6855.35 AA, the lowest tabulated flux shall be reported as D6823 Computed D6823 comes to 13.4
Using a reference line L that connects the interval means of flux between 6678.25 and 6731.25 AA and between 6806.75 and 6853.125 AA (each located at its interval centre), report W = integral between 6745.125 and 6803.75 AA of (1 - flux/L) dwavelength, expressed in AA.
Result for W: 0.9 AA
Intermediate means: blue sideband 17.7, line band 17.1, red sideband 17.1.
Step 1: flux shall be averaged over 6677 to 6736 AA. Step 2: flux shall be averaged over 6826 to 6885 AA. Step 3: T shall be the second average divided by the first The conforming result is 0.96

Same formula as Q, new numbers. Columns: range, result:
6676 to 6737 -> 17.7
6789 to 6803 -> 17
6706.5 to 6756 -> 17.7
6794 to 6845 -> 17.2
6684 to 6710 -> 17.2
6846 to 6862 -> 17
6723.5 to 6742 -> 18.2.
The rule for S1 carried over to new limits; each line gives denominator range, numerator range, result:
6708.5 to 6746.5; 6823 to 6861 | 0.95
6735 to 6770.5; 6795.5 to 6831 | 1.00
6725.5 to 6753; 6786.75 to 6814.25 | 0.98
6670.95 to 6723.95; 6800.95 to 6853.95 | 0.99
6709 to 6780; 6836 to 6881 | 0.97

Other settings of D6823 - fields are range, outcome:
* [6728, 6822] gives 13.5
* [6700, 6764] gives 14.6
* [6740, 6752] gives 16.1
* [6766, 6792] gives 15.8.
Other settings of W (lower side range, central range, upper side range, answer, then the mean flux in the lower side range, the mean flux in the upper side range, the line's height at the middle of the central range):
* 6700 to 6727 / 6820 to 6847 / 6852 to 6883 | 0.3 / 17.8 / 17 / 17.2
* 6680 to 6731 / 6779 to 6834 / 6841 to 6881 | 0.4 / 17.7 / 17.1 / 17.3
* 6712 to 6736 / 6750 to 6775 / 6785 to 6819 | 0.9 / 18.4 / 17.3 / 17.9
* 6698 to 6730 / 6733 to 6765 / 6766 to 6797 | 0.8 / 18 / 17.1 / 17.5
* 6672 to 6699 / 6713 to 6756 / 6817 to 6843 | -1.6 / 17.1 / 17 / 17.1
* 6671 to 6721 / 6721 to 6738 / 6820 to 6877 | -0.9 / 17.4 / 17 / 17.3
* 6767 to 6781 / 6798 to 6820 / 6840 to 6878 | -0.4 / 17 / 17.1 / 17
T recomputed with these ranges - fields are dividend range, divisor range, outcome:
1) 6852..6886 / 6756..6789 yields 0.98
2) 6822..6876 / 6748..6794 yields 1.00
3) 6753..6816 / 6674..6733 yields 0.97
